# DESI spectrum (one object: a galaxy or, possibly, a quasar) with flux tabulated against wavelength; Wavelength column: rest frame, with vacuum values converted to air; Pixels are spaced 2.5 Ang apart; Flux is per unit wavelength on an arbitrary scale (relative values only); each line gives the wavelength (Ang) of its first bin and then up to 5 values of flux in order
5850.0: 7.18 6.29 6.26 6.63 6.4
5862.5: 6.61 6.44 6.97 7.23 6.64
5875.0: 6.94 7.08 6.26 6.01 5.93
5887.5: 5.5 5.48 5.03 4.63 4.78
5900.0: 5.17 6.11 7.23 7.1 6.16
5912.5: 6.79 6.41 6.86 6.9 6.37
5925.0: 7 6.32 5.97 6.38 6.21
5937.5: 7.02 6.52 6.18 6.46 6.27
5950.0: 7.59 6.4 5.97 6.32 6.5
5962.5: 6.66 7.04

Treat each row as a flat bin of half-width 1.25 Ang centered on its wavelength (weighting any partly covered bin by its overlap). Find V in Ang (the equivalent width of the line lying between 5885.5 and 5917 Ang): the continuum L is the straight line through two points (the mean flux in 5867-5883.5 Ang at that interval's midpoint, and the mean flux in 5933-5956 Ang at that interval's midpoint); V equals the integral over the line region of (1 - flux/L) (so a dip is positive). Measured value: 3.6 Ang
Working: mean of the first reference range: 6.73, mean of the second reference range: 6.51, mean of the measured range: 5.89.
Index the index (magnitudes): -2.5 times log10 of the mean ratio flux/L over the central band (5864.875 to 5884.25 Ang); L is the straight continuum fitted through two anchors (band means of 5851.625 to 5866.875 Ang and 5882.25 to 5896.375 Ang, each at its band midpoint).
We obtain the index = -0.13 mag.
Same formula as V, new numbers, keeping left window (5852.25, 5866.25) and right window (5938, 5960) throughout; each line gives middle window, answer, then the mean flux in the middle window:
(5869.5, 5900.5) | 2.76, 5.88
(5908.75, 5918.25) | -0.10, 6.54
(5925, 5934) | 0.20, 6.33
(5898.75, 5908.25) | 0.15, 6.37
